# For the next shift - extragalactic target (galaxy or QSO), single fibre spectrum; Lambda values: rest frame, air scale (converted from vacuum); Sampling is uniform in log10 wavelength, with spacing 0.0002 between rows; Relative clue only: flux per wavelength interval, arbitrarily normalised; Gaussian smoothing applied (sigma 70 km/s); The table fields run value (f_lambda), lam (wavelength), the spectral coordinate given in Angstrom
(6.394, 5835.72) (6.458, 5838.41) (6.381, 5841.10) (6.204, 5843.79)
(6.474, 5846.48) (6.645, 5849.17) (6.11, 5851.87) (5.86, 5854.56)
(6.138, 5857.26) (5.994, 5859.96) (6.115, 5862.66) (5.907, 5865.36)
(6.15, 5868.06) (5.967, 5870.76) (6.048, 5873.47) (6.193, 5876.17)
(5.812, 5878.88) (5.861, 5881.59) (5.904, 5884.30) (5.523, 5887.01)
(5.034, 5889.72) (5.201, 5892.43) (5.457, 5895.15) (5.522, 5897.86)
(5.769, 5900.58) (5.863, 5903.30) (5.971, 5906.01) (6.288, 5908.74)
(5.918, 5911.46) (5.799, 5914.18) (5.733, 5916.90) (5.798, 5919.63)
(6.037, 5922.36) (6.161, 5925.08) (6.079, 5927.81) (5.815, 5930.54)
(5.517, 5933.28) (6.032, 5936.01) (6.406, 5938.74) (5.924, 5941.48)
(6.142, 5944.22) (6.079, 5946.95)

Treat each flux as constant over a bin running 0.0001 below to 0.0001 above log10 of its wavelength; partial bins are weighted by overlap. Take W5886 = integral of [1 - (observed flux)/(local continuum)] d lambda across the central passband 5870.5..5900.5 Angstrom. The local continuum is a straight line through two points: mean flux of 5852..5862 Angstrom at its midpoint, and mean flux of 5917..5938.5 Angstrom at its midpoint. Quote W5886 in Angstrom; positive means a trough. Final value 1.5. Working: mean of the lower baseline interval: 6.02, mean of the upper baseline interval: 5.93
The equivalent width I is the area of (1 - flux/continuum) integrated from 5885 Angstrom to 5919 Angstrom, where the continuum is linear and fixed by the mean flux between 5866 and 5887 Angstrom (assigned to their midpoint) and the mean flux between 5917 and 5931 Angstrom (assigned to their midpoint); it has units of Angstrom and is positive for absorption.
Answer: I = 1.6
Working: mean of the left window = 5.96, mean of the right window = 5.97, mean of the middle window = 5.68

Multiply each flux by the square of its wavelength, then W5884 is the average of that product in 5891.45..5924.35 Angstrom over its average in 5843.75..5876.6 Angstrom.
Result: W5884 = 0.96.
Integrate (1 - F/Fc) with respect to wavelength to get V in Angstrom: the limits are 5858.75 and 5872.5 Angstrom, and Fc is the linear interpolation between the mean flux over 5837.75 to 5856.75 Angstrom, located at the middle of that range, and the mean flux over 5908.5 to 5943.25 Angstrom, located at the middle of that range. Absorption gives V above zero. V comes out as 0.4 Angstrom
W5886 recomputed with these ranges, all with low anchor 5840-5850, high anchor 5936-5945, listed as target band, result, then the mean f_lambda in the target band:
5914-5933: 0.9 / 5.9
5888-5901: 1.9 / 5.37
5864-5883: 1.0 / 5.99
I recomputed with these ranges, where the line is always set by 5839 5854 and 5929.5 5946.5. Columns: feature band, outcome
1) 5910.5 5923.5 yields 0.45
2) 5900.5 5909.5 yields 0.19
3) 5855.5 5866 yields 0.41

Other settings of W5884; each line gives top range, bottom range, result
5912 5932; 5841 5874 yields 0.98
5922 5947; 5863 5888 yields 1.03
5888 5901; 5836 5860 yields 0.87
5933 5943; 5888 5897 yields 1.16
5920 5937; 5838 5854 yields 0.96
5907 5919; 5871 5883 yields 1.00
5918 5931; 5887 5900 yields 1.13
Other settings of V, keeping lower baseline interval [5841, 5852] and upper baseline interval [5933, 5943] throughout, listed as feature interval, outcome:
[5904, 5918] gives 0.4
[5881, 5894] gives 1.5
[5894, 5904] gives 0.9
